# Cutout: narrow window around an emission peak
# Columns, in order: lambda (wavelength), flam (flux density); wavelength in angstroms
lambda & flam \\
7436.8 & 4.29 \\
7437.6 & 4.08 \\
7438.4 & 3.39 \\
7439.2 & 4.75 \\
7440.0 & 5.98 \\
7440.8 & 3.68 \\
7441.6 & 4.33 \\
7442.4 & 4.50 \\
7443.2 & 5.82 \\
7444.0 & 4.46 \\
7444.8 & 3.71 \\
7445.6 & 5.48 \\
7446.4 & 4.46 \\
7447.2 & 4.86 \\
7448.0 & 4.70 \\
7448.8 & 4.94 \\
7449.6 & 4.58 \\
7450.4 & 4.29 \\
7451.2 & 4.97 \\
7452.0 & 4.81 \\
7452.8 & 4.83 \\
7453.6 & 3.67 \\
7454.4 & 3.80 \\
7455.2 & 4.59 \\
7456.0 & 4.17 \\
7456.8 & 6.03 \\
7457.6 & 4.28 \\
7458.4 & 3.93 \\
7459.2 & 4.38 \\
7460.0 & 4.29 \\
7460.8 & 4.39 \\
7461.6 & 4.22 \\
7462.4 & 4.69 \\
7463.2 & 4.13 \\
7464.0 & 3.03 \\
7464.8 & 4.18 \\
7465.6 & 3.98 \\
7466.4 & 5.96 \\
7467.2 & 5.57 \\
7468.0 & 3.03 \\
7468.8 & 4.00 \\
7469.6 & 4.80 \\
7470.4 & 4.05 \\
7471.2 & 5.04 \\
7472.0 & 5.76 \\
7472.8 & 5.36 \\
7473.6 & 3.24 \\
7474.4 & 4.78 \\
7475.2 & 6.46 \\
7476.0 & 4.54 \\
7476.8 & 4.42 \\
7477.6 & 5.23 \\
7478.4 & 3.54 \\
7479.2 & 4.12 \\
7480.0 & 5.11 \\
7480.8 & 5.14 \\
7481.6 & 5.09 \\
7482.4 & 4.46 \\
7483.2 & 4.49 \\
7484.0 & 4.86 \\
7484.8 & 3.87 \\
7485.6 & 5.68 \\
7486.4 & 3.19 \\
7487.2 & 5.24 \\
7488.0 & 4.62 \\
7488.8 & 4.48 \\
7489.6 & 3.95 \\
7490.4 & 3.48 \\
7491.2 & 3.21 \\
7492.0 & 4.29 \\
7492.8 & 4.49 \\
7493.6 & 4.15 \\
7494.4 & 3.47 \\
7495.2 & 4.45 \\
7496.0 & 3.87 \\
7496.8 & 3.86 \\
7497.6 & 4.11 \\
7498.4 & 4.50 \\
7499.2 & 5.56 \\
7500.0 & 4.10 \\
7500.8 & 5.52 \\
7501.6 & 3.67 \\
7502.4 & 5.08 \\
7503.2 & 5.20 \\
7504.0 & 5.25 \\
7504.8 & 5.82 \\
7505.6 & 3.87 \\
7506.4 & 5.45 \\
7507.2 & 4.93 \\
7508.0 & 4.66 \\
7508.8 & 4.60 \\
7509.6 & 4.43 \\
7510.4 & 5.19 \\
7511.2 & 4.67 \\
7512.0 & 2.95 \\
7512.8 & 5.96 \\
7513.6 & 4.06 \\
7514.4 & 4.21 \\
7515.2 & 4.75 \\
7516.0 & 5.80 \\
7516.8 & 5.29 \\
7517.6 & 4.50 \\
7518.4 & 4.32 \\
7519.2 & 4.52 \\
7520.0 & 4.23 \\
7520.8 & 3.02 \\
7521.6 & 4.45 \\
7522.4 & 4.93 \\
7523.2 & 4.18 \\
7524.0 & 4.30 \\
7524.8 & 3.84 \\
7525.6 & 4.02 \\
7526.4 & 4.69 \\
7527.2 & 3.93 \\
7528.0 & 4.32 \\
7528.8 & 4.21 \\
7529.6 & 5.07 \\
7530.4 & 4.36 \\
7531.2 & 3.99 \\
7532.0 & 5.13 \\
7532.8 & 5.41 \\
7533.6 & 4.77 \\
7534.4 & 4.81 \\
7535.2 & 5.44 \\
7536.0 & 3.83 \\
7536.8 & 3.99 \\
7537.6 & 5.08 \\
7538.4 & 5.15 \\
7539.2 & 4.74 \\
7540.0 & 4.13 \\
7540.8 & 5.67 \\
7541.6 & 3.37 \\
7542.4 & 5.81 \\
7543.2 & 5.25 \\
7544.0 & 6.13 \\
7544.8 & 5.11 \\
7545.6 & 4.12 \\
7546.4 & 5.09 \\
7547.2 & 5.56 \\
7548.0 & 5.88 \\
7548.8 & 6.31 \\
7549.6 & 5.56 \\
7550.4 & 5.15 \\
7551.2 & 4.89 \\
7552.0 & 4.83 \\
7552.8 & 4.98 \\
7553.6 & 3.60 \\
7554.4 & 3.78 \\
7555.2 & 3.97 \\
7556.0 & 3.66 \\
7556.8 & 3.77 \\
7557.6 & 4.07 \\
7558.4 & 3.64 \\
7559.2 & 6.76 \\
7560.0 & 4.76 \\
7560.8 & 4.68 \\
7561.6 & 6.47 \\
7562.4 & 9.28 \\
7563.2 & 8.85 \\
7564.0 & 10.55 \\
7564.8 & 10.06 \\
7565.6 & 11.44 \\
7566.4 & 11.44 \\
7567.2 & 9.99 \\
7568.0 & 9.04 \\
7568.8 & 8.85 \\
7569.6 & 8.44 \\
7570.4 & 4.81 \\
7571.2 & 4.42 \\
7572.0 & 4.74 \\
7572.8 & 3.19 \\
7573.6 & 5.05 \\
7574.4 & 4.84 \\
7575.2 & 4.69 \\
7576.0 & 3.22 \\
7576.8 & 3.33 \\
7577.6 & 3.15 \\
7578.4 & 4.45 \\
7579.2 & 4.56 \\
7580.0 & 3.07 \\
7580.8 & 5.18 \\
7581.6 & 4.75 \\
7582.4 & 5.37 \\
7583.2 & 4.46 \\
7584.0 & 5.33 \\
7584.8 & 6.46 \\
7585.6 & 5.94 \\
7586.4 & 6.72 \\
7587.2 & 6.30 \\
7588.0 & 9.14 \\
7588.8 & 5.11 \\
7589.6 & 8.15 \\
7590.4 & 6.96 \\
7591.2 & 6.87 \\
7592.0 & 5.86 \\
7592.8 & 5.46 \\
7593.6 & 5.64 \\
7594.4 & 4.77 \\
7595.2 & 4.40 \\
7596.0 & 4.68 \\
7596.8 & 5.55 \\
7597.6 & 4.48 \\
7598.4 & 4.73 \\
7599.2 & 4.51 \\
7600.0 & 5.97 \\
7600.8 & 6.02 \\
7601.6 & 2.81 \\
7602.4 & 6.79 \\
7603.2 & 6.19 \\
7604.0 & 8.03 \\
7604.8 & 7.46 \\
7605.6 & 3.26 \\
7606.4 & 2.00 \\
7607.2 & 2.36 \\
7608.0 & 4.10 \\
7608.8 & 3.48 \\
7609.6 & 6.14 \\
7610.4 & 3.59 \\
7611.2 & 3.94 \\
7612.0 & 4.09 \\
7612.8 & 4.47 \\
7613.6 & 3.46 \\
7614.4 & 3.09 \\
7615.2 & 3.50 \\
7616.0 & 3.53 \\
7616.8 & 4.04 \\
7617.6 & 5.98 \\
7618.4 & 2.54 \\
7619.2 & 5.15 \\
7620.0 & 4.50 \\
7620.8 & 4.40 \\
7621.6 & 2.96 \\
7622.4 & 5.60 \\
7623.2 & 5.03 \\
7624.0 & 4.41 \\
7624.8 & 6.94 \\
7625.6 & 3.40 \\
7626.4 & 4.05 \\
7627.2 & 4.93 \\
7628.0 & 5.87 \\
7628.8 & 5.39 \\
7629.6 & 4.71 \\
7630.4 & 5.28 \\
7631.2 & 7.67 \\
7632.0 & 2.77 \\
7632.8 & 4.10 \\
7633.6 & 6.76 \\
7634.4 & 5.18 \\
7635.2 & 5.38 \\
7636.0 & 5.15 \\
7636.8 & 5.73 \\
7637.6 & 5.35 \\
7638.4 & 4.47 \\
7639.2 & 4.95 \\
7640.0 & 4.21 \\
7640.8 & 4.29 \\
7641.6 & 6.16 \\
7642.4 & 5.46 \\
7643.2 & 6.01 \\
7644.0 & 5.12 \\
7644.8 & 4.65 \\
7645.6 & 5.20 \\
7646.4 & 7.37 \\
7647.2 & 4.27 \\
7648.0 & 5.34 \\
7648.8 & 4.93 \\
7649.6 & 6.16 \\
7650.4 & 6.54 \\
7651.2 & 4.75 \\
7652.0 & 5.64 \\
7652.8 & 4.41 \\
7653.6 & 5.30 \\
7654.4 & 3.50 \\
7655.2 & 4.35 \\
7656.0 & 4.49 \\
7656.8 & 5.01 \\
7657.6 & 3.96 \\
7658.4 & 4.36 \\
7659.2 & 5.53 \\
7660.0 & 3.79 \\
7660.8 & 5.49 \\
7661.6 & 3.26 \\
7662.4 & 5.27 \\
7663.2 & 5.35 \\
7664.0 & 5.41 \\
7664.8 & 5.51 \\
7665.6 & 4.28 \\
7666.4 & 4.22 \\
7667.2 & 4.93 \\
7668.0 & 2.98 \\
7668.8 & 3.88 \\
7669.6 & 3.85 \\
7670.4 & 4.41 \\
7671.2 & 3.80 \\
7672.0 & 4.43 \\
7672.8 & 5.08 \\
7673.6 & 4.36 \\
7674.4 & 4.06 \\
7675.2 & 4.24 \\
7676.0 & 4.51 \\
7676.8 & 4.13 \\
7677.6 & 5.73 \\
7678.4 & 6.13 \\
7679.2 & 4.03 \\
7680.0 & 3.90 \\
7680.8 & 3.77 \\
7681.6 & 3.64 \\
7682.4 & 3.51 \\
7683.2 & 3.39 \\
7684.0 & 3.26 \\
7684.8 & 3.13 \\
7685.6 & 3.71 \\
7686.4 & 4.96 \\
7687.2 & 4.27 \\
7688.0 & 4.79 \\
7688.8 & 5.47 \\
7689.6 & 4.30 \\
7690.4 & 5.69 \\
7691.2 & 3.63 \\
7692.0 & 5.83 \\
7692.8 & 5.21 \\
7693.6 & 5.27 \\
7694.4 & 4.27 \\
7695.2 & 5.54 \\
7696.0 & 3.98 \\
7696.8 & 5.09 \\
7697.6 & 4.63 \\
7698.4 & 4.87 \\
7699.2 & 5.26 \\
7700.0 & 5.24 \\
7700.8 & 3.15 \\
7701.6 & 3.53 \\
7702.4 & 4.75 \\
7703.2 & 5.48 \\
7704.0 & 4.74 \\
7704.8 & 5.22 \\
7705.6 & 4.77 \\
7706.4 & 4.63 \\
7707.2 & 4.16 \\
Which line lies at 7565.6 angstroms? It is Halpha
